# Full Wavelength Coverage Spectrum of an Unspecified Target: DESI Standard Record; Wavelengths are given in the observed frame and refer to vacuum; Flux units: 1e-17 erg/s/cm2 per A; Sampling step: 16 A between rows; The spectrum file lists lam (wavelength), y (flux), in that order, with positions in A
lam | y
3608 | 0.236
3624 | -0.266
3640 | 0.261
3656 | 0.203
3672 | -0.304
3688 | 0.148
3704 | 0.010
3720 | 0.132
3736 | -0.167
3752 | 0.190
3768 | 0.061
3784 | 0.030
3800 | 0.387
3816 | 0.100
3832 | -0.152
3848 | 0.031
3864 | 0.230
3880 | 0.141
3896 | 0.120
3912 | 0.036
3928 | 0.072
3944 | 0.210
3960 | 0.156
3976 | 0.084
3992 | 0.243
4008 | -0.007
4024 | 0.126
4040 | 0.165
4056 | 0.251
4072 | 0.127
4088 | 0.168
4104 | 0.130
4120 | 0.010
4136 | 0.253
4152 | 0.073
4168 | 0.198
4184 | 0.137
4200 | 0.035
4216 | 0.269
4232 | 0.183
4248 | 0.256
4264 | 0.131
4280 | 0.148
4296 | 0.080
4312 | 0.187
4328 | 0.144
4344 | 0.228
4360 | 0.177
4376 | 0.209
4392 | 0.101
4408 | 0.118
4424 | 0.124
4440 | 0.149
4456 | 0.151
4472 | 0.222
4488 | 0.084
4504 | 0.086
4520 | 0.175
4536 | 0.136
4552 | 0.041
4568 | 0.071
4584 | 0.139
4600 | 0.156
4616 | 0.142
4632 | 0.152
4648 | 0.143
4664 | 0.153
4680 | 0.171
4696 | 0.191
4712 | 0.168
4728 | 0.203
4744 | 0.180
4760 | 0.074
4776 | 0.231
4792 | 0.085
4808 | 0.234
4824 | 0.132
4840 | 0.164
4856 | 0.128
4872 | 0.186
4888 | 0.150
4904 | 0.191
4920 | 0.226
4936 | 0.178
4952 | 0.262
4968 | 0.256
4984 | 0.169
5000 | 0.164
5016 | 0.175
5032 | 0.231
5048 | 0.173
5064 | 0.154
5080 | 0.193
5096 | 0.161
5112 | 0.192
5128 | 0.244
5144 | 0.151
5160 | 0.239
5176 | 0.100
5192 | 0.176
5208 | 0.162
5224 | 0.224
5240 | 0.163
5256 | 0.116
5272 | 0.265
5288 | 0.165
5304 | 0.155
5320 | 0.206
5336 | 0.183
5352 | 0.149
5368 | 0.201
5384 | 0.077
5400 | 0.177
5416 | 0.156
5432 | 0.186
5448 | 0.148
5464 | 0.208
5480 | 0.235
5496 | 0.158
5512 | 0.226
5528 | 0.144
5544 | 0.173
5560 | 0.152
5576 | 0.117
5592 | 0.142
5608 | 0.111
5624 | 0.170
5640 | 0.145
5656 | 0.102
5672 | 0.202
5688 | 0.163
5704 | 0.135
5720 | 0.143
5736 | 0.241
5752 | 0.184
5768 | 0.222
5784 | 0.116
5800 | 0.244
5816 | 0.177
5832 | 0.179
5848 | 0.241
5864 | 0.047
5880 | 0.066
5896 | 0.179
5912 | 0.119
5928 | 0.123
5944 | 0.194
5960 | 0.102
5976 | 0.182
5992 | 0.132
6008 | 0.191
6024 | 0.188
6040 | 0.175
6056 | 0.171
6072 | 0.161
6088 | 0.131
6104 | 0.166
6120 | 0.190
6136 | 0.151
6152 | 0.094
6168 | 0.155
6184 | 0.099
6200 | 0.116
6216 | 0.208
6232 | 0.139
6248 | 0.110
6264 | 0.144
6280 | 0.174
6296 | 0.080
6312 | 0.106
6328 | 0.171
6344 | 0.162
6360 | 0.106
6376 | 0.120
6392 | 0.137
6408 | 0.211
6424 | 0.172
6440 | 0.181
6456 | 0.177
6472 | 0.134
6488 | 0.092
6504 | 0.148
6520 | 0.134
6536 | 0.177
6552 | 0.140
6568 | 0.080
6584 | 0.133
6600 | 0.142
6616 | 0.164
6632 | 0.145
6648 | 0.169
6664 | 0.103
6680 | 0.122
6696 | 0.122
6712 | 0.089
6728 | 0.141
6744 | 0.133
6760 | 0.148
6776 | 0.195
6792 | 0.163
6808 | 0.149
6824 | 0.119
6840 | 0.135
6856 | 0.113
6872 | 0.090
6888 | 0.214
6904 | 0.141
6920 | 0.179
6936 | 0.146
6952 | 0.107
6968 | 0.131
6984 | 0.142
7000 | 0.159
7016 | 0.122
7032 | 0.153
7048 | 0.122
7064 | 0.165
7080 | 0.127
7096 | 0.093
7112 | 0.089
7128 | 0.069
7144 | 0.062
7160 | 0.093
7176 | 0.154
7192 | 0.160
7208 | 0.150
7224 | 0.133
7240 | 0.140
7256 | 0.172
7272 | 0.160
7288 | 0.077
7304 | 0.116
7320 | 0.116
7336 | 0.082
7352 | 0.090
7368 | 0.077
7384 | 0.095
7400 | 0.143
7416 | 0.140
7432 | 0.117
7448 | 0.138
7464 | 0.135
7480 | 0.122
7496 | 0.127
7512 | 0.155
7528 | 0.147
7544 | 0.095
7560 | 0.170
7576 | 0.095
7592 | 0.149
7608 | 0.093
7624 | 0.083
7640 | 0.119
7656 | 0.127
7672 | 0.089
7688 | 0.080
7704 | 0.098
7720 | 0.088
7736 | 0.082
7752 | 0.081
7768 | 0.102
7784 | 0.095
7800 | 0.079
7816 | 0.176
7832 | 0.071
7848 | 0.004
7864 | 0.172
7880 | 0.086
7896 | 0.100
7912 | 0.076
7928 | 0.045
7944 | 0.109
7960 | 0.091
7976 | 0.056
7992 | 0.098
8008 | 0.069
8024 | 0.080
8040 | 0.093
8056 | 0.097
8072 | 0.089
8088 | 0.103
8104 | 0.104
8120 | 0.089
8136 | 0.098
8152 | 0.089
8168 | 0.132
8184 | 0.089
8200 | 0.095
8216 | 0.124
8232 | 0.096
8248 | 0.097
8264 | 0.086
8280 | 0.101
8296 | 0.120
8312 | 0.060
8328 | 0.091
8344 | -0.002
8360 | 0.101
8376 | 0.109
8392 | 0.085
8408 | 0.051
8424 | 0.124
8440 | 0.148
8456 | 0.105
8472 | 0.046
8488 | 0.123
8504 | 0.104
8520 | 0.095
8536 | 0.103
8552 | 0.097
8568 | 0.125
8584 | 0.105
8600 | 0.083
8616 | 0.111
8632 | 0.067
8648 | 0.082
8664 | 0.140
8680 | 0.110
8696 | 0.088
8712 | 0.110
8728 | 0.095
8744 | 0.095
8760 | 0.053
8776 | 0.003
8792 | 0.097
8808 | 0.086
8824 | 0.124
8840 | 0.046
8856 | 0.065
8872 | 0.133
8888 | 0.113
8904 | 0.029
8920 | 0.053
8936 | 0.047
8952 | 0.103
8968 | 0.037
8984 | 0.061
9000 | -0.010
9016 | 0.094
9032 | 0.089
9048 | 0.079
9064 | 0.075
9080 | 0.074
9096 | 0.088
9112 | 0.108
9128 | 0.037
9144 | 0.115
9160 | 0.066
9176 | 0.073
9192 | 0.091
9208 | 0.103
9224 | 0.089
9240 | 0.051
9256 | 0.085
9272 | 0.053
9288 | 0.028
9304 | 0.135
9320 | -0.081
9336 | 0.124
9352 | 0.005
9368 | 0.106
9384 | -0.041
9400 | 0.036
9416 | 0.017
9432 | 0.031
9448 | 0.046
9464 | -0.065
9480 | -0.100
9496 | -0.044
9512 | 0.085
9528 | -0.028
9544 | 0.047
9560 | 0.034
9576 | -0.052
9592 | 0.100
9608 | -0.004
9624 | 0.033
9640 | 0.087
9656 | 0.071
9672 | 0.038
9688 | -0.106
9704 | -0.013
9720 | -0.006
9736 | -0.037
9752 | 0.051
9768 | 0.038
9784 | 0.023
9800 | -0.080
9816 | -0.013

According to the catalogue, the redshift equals 1.419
